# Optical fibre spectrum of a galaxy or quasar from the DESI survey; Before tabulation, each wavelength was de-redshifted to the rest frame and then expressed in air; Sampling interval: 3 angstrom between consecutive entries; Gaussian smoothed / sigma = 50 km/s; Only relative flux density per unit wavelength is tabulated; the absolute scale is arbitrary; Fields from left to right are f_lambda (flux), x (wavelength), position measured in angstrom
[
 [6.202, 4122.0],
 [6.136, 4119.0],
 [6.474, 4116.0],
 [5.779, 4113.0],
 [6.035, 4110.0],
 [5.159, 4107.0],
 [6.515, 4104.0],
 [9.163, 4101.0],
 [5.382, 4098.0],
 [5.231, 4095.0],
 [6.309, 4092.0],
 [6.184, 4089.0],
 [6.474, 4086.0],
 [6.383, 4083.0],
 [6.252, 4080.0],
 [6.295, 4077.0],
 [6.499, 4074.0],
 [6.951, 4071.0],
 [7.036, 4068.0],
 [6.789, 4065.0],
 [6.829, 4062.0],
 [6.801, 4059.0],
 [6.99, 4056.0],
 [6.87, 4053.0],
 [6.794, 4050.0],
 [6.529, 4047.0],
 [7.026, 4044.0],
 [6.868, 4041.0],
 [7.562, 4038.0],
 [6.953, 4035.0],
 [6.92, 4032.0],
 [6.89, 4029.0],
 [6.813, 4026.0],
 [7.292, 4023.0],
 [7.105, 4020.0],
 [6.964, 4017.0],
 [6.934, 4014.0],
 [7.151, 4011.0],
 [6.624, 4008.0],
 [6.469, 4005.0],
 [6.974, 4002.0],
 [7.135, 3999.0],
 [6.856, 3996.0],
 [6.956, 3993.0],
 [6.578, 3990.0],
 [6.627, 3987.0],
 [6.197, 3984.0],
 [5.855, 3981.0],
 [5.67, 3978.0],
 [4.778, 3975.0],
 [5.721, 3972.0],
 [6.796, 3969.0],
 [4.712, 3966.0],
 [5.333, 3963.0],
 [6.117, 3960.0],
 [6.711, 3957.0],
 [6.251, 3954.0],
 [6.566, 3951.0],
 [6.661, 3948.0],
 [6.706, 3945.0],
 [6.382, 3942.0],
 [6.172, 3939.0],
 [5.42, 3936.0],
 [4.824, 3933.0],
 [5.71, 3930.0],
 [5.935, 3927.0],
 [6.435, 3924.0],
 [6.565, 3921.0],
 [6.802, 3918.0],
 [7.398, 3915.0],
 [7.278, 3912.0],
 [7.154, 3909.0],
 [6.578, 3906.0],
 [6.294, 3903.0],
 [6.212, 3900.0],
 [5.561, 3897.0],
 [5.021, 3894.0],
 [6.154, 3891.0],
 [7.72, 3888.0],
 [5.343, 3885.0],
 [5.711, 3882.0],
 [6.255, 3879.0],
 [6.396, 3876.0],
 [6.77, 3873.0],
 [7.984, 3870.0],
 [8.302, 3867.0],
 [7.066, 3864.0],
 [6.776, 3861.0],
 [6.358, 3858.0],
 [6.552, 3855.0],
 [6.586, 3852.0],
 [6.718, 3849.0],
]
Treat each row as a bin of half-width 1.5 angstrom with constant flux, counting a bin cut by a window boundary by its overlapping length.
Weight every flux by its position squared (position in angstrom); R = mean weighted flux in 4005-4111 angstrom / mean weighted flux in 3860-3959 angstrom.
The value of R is 1.1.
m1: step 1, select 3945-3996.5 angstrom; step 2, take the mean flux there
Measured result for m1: 6.14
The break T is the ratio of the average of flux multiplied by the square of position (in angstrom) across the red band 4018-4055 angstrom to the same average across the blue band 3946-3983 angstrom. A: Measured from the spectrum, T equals 1.22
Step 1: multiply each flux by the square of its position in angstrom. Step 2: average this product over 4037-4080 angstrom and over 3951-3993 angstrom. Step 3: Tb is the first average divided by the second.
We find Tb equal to 1.18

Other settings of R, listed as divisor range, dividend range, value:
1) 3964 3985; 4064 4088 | 1.22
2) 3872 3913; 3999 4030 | 1.17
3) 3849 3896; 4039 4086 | 1.12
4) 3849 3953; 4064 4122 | 1.08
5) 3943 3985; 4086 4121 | 1.11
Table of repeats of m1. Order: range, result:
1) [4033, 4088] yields 6.77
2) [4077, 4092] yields 6.32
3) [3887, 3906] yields 6.15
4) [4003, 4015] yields 6.8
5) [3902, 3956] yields 6.4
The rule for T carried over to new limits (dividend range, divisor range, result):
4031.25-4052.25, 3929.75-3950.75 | 1.21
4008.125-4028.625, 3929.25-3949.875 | 1.21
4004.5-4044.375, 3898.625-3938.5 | 1.16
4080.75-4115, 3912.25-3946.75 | 1.09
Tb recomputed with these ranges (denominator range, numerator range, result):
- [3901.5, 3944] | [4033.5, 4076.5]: 1.16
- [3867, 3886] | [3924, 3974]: 0.95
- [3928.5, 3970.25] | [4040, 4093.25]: 1.17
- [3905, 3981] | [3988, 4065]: 1.17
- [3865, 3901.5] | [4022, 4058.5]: 1.17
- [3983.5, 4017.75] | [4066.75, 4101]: 0.98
